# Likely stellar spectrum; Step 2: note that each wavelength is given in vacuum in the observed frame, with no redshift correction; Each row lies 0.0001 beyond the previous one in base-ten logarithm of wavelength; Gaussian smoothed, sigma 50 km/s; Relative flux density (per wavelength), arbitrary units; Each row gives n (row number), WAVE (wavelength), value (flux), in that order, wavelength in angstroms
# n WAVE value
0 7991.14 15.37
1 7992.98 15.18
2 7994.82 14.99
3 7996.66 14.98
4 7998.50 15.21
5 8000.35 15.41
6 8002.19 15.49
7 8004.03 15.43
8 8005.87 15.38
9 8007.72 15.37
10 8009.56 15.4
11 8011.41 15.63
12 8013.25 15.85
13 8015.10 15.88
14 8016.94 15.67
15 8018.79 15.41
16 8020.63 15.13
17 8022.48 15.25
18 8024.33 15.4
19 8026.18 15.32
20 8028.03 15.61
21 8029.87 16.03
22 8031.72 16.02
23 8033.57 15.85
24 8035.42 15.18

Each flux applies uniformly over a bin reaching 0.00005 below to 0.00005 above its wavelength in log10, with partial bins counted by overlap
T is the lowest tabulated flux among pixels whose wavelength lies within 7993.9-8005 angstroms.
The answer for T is 14.98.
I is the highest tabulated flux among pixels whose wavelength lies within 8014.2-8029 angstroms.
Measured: 15.88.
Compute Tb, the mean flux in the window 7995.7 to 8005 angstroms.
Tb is 15.3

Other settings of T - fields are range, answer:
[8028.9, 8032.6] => 16.02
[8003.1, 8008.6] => 15.37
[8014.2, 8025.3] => 15.13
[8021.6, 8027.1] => 15.25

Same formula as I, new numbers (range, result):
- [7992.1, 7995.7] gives 15.18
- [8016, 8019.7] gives 15.67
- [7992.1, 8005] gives 15.49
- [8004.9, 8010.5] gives 15.4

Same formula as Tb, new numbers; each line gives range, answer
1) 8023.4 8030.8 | 15.6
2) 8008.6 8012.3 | 15.5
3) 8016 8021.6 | 15.4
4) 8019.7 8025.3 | 15.3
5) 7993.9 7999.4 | 15.1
